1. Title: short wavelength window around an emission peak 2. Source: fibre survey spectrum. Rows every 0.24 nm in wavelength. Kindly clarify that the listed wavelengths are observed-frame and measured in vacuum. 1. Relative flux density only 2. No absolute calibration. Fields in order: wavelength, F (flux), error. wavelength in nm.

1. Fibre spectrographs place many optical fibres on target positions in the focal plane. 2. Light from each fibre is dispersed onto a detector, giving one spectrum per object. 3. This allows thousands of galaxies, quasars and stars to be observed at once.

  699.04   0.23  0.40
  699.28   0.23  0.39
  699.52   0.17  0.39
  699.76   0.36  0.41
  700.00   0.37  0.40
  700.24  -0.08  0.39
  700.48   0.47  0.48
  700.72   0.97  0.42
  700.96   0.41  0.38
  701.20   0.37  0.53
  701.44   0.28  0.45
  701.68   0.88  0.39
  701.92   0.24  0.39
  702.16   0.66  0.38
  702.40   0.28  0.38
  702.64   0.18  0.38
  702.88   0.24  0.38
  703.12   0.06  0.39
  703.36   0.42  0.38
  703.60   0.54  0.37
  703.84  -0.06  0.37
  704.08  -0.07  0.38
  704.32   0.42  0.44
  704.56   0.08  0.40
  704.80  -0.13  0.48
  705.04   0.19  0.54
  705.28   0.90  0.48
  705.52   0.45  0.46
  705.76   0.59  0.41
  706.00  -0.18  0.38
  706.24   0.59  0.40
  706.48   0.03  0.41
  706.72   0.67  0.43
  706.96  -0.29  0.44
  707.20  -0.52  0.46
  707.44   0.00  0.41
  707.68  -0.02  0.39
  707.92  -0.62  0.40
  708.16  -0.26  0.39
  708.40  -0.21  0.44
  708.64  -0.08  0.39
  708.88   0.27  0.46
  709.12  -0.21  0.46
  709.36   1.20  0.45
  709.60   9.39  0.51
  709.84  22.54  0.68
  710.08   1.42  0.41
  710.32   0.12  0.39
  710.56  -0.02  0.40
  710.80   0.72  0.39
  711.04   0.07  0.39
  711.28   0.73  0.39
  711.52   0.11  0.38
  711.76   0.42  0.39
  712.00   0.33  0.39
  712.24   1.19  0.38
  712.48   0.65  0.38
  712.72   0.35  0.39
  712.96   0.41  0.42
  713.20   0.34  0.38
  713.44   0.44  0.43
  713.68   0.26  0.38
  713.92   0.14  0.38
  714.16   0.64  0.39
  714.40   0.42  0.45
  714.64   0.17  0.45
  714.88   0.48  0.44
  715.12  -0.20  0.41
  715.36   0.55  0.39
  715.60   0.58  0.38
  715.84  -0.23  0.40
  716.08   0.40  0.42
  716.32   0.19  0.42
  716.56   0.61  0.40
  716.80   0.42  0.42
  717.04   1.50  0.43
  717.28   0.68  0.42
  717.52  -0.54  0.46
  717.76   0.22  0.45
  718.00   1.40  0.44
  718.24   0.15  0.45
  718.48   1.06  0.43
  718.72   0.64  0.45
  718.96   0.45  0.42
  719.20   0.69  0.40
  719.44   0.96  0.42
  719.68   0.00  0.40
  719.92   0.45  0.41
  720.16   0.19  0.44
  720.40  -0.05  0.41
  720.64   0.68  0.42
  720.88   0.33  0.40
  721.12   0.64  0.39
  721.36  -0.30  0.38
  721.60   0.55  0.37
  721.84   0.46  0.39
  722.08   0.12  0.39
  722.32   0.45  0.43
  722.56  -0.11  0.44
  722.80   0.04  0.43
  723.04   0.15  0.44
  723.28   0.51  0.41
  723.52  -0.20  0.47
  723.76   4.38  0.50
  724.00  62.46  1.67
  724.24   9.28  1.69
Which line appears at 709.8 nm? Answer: Hbeta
